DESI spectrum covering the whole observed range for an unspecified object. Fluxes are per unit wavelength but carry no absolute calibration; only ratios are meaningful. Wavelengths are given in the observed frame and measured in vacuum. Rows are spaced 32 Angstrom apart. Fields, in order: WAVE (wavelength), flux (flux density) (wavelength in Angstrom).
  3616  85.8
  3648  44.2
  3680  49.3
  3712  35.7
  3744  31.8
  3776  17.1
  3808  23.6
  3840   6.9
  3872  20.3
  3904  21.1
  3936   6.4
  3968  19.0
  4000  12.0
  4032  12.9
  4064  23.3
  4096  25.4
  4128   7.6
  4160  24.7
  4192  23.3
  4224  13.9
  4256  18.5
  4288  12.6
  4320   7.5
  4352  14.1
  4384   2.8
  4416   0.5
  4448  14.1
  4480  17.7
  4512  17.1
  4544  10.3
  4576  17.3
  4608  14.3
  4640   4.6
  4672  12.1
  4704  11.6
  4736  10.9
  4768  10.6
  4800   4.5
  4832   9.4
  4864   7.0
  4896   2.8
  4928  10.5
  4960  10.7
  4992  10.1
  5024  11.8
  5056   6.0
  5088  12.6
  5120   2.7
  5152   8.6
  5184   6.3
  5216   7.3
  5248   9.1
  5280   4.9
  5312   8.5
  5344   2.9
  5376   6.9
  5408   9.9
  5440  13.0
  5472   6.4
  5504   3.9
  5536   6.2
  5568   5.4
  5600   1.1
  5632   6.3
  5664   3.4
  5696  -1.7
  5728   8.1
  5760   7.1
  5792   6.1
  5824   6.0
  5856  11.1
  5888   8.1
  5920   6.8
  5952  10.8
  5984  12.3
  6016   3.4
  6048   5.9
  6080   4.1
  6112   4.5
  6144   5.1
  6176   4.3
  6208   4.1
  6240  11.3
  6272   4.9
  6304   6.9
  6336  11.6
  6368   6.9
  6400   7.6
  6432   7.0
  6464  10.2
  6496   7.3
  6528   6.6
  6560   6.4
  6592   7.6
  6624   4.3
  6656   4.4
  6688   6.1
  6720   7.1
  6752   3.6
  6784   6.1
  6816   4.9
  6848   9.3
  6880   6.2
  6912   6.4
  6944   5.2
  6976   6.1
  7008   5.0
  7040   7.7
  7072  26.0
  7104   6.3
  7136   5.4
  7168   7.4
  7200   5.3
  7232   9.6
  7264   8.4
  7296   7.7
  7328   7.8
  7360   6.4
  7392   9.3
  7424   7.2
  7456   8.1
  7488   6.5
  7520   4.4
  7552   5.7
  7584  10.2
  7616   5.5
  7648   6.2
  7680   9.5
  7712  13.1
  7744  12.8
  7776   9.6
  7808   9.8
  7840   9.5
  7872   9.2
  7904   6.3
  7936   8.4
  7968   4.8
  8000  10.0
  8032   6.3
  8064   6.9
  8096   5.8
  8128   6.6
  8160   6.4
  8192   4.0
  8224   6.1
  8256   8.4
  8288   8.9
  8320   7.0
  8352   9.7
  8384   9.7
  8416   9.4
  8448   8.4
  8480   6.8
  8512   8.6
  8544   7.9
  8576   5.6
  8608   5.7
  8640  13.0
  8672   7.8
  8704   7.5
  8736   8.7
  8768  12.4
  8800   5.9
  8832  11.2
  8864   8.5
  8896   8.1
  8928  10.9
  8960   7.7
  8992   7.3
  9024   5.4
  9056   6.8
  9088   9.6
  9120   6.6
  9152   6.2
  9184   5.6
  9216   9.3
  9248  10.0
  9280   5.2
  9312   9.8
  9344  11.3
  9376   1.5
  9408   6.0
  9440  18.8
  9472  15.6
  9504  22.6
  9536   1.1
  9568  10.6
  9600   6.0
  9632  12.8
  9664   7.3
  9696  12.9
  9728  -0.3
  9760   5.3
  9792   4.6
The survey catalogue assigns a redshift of 0.90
